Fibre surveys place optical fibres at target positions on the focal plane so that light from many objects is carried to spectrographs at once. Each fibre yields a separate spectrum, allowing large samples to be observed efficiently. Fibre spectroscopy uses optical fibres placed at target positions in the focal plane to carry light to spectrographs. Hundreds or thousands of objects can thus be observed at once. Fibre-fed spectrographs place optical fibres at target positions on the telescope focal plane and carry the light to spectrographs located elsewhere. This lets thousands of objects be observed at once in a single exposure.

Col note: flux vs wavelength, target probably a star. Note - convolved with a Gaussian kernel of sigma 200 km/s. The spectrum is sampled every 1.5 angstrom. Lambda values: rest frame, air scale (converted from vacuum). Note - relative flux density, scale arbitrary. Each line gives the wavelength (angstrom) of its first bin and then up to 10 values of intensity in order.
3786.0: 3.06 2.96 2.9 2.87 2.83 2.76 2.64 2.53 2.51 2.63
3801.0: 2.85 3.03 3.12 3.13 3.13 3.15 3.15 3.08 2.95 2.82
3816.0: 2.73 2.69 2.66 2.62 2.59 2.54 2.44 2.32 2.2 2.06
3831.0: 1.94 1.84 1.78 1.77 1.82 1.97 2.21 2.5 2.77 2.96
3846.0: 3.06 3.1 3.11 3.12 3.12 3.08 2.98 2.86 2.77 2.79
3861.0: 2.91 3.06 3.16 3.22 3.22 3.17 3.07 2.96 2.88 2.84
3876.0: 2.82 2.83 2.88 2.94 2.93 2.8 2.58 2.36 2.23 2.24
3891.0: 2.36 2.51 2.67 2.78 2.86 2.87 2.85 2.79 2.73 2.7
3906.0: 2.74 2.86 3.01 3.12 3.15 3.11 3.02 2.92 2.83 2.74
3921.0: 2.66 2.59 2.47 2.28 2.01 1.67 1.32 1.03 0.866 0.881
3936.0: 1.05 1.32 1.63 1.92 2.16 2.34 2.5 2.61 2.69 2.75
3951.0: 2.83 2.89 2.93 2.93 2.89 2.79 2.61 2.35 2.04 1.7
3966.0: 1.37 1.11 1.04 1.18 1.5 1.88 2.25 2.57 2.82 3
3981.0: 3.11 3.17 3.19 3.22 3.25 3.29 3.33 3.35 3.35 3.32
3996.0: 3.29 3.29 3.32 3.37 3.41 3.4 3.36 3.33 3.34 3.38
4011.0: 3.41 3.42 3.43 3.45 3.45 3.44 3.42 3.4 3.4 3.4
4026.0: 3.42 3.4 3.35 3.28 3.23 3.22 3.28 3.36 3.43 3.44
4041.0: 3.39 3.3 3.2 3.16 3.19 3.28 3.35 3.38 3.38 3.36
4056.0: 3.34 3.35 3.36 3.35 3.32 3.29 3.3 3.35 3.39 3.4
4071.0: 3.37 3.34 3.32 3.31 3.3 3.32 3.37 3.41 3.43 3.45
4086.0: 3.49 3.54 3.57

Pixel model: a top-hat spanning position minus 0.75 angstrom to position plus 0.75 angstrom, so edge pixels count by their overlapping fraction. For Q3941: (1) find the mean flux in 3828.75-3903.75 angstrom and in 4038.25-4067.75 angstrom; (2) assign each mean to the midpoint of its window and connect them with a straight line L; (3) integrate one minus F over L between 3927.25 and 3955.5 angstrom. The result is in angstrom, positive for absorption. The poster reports 9.24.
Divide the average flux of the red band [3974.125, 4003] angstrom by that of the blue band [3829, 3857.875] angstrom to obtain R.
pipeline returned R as 1.2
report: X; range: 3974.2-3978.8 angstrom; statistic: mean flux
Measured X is 2.54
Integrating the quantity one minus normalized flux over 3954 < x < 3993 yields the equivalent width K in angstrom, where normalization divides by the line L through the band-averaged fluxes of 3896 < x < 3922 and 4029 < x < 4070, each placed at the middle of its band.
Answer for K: 7.4 angstrom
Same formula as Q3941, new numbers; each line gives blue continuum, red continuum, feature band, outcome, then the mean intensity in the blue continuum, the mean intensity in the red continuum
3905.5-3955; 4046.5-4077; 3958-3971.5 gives 4.23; 2.33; 3.34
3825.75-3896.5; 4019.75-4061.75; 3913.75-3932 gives 3.53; 2.67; 3.34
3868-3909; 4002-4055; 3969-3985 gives 3.71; 2.75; 3.36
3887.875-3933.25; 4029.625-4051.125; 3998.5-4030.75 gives -2.54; 2.54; 3.3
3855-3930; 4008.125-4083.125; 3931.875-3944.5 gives 6.08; 2.76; 3.35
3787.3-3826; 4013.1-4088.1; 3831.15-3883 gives 2.83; 2.81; 3.36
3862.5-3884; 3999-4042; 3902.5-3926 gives 2.12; 2.98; 3.38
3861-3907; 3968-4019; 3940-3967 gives 4.44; 2.8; 3.02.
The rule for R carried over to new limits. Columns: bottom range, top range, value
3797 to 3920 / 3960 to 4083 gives 1.13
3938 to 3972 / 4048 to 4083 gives 1.51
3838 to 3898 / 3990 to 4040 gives 1.19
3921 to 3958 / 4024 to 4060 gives 1.57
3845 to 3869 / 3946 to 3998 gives 0.86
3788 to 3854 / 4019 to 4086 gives 1.26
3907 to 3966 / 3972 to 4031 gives 1.38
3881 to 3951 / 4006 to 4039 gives 1.40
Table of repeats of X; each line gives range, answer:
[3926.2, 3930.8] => 1.67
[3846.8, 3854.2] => 3.11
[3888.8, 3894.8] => 2.45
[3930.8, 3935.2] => 0.925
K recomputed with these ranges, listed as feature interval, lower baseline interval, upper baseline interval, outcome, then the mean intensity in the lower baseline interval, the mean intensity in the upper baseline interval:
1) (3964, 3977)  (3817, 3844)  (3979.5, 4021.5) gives 6.4 angstrom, 2.26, 3.33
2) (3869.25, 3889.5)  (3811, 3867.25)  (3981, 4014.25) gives 0.4 angstrom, 2.65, 3.32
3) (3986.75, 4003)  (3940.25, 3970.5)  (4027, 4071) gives -3.5 angstrom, 2.3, 3.33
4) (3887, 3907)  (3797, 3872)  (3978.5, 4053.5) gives 2.0 angstrom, 2.73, 3.32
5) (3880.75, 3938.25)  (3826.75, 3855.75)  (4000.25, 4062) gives 7.5 angstrom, 2.49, 3.36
